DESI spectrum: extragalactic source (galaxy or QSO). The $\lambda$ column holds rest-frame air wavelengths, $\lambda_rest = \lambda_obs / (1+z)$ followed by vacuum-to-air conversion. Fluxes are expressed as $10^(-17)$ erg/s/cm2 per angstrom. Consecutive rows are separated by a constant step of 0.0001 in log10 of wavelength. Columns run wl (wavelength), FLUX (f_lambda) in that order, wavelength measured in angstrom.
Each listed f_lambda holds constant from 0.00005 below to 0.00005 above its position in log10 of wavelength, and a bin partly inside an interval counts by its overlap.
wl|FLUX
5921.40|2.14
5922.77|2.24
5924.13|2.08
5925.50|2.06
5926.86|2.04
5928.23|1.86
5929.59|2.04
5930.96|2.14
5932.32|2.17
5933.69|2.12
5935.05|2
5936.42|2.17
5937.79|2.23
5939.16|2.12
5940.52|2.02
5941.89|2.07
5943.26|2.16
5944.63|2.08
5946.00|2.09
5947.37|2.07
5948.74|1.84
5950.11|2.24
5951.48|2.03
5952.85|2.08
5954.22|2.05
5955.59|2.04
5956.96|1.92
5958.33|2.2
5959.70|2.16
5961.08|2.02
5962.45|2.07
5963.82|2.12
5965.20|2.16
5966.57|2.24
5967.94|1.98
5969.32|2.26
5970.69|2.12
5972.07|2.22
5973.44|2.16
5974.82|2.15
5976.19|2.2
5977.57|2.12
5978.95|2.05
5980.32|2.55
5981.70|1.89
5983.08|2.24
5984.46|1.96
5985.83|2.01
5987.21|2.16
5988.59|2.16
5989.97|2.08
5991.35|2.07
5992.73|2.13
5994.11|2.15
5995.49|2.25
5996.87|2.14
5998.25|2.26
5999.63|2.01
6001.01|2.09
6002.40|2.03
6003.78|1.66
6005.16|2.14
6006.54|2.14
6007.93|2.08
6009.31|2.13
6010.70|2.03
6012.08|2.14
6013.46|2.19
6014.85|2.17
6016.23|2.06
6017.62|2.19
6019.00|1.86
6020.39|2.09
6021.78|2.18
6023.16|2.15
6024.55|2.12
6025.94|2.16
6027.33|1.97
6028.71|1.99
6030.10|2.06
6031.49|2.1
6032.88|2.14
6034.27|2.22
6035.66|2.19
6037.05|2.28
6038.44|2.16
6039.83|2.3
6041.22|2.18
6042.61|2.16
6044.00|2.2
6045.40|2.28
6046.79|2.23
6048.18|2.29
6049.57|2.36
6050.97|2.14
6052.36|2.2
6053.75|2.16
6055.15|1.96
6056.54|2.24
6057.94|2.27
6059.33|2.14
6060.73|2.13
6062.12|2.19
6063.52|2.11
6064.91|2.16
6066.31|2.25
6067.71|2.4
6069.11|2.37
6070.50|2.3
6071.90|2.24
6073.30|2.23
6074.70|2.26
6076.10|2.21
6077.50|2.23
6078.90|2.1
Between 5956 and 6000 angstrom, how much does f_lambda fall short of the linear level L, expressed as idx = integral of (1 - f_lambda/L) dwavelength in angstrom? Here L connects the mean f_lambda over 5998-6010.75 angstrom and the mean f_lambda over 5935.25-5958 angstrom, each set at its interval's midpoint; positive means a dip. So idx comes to -1.5 angstrom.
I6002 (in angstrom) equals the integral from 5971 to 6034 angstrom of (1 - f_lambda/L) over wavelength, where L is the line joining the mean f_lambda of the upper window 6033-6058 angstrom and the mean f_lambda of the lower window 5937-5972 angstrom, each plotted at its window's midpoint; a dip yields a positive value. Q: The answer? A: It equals 1.4 angstrom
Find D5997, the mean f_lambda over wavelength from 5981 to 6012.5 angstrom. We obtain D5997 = 2.08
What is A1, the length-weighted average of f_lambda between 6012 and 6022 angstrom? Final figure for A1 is 2.1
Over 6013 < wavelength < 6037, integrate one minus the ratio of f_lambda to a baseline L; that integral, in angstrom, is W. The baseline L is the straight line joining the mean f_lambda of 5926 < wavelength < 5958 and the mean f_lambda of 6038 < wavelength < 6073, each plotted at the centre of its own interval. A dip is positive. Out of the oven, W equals 0.73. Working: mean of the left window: 2.07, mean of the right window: 2.22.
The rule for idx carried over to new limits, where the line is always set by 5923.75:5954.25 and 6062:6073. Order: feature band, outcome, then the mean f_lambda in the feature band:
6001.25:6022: 1.0 angstrom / 2.07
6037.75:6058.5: 0.2 angstrom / 2.21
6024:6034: 0.5 angstrom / 2.08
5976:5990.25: 0.1 angstrom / 2.13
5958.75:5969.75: -0.1 angstrom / 2.12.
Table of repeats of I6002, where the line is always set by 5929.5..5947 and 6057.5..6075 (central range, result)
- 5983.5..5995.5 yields 0.3 angstrom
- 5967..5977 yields -0.1 angstrom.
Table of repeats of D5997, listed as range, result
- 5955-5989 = 2.13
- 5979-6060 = 2.14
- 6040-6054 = 2.23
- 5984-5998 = 2.12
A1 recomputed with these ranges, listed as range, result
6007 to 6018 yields 2.12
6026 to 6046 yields 2.16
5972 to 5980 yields 2.16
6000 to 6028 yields 2.08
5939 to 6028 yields 2.1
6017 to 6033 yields 2.08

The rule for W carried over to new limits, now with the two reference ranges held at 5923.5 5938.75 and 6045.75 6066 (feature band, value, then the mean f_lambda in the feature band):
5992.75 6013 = 0.5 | 2.09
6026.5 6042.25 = 0.2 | 2.15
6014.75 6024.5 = 0.3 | 2.1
